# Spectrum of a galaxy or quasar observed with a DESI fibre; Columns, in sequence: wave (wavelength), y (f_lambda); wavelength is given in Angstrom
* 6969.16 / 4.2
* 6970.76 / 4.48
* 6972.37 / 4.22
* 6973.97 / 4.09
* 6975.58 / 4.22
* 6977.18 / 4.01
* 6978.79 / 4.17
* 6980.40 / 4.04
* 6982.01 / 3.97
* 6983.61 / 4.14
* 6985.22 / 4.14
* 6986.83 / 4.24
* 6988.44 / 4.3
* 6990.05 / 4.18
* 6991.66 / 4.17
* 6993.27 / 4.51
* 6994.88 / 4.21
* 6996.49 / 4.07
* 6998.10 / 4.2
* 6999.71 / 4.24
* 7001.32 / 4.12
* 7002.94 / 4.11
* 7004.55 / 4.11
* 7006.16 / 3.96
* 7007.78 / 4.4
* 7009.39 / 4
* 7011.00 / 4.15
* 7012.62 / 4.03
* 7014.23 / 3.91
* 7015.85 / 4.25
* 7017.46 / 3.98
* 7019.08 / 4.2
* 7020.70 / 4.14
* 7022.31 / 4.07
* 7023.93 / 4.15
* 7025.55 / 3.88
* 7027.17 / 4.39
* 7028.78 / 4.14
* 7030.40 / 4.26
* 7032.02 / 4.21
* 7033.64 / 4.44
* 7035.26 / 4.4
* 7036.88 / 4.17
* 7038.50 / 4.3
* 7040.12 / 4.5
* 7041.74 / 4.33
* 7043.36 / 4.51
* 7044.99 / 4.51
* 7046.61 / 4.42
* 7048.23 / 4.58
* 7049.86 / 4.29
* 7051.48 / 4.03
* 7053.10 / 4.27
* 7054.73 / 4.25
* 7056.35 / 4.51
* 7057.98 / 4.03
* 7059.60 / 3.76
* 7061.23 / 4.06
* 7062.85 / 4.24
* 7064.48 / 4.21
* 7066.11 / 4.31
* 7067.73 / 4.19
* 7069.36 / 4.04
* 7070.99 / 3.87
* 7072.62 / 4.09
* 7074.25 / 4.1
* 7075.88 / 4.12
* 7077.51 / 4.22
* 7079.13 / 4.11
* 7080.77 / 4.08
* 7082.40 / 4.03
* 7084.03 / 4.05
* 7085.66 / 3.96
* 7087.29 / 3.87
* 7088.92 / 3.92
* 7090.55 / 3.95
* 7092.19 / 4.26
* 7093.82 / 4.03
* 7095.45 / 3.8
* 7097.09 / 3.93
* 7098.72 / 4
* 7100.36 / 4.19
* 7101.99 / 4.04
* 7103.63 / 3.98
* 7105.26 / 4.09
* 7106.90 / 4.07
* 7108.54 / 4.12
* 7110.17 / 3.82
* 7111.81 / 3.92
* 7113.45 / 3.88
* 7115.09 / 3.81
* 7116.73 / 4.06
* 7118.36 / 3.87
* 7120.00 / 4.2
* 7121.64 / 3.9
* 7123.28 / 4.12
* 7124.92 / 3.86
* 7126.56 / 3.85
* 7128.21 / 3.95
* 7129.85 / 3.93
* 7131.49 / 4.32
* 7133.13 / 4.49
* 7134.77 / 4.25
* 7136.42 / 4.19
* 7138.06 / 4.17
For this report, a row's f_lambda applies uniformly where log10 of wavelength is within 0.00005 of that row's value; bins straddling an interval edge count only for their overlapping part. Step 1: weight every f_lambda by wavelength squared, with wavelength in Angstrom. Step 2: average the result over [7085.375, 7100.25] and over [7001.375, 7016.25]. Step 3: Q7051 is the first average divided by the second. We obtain 1.0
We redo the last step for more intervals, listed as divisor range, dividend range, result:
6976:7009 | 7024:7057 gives 1.05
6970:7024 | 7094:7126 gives 0.99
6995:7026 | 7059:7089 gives 1.01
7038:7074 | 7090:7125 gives 0.96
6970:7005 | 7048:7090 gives 1.01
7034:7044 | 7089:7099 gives 0.93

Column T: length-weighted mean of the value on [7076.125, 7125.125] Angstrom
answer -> 4.01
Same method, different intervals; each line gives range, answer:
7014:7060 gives 4.25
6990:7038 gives 4.17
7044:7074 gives 4.2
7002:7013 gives 4.11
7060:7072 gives 4.12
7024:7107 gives 4.16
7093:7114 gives 3.99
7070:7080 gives 4.08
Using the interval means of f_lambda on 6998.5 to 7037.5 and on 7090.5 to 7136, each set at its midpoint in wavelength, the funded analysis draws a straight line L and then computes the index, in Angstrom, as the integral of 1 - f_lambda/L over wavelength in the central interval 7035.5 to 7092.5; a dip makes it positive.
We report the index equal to -1.2 Angstrom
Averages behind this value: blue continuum 4.16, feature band 4.18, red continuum 4.03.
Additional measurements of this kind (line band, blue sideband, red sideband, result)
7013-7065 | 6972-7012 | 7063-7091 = -1.51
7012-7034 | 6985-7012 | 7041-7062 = 0.43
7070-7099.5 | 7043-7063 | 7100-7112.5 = 0.71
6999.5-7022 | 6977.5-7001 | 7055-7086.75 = 0.27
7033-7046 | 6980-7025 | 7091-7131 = -0.97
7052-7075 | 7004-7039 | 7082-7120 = -0.37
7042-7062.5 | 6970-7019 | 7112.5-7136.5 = -0.83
